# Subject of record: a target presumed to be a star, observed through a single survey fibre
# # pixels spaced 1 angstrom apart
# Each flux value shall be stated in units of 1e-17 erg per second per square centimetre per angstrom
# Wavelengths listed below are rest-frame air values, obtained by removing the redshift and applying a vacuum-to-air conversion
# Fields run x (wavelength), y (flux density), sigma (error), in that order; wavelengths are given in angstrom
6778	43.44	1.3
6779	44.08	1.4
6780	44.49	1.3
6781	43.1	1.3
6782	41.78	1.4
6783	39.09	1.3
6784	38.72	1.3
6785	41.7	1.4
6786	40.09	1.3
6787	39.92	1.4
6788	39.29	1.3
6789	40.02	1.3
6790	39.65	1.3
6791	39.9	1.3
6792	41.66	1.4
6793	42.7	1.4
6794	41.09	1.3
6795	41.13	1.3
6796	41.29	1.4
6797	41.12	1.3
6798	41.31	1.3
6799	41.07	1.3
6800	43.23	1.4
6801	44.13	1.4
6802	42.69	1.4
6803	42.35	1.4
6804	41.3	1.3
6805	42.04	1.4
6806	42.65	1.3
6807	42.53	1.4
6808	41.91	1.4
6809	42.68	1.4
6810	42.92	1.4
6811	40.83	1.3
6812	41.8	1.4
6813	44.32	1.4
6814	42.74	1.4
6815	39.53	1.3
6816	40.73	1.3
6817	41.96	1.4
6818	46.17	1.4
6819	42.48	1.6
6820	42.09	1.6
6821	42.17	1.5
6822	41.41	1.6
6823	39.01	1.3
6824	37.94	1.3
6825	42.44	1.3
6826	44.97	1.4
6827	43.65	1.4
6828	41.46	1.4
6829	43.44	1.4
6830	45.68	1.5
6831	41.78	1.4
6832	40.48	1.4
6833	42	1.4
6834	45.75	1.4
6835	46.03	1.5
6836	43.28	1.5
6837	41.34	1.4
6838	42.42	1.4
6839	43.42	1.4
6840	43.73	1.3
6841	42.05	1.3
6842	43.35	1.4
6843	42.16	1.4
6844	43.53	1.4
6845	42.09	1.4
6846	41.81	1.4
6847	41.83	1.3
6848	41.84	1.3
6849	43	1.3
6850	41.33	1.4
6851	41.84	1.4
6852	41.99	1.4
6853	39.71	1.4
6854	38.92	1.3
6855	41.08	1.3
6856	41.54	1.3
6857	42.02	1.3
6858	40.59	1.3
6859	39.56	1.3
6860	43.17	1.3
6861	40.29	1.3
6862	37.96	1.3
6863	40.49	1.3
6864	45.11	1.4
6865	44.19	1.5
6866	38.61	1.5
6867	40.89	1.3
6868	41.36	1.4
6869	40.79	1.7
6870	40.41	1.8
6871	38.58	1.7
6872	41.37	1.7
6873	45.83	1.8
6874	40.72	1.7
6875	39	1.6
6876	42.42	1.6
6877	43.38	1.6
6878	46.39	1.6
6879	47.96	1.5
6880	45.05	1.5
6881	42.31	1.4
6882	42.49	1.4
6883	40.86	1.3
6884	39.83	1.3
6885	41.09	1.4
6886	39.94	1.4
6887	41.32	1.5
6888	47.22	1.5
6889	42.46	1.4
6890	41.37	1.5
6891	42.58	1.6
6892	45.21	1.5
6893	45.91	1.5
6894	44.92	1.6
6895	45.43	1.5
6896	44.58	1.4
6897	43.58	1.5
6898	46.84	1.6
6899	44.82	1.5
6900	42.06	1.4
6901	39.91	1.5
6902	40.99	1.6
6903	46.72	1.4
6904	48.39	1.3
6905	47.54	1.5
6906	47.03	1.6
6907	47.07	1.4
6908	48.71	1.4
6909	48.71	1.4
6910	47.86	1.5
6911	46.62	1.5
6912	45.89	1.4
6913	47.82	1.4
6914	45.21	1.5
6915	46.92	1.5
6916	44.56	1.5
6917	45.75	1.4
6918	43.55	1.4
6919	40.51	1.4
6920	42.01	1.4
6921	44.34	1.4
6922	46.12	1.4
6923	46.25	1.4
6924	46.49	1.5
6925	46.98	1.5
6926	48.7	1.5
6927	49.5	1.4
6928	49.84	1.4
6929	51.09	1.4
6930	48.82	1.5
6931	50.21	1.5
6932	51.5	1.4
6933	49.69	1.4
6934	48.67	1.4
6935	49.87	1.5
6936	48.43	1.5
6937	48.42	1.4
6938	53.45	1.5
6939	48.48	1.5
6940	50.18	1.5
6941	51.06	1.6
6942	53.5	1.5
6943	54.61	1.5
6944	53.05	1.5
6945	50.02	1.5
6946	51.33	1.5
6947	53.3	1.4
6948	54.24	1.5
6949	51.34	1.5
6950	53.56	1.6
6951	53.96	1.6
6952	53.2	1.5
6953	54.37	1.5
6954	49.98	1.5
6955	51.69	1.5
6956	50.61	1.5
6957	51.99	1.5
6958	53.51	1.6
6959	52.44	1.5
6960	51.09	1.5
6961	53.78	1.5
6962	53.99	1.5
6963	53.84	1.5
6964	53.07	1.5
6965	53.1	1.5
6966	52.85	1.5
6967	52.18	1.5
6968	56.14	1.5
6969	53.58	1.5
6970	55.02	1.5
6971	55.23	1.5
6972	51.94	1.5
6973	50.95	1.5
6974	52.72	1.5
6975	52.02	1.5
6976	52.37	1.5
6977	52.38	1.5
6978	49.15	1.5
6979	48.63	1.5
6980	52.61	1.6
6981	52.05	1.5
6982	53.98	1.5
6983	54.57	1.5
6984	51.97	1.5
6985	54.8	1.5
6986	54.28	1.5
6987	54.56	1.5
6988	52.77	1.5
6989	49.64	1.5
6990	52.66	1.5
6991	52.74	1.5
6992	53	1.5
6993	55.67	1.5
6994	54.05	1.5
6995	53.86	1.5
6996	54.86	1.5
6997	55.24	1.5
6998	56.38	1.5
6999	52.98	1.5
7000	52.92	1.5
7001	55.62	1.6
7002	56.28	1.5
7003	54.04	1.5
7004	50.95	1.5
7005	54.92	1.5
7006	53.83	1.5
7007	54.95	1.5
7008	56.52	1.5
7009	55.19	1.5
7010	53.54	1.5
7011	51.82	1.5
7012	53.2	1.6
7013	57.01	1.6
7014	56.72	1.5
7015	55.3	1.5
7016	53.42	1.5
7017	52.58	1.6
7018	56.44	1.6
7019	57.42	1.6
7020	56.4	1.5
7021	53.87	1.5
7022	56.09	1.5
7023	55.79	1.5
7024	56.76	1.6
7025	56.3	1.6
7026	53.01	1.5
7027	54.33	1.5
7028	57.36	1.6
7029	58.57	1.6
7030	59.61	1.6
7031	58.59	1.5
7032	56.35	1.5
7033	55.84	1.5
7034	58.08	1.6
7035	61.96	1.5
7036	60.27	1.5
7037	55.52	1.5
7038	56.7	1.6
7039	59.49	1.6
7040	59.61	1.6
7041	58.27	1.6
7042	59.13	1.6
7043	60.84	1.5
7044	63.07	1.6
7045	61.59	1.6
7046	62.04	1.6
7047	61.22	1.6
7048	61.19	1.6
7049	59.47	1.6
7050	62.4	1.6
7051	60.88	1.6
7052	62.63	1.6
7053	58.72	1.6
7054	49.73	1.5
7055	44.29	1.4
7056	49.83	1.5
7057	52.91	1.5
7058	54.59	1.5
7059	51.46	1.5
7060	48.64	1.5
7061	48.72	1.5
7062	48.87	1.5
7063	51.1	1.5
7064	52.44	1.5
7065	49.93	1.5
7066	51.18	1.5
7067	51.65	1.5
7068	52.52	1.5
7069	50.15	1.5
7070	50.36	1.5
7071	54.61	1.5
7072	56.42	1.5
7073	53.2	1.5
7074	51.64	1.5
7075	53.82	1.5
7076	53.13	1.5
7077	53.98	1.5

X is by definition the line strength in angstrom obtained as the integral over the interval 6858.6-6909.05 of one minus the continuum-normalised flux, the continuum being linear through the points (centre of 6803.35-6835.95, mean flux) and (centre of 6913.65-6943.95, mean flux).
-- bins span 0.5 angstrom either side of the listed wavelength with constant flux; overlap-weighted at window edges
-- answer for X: 2.97 angstrom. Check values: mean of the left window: 42.4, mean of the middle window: 43.2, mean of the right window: 48.2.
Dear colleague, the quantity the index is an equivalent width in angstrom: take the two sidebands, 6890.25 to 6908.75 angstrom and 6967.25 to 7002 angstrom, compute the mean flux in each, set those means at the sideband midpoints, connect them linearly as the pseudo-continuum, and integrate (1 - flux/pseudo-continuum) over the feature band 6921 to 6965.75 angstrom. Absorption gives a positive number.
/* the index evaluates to -1.54 angstrom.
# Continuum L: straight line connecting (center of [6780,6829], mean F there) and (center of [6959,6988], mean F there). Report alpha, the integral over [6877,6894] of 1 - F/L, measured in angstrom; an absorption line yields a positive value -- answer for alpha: 1.4 angstrom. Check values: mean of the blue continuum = 41.7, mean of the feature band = 43.3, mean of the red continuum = 52.9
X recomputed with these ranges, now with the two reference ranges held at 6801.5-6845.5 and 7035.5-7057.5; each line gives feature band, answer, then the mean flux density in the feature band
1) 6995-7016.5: 0.30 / 54.5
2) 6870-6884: 1.10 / 42.6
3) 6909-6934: 1.21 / 47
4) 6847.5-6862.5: 1.24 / 41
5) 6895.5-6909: 0.75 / 45.4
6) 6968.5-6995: 0.38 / 52.8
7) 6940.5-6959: -0.42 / 52.5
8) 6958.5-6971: -0.26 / 53.5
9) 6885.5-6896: 0.79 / 43.7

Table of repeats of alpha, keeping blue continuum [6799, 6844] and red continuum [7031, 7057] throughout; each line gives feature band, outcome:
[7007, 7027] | 0.4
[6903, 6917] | 0.5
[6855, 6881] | 2.2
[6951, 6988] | 0.1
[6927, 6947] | 0.0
